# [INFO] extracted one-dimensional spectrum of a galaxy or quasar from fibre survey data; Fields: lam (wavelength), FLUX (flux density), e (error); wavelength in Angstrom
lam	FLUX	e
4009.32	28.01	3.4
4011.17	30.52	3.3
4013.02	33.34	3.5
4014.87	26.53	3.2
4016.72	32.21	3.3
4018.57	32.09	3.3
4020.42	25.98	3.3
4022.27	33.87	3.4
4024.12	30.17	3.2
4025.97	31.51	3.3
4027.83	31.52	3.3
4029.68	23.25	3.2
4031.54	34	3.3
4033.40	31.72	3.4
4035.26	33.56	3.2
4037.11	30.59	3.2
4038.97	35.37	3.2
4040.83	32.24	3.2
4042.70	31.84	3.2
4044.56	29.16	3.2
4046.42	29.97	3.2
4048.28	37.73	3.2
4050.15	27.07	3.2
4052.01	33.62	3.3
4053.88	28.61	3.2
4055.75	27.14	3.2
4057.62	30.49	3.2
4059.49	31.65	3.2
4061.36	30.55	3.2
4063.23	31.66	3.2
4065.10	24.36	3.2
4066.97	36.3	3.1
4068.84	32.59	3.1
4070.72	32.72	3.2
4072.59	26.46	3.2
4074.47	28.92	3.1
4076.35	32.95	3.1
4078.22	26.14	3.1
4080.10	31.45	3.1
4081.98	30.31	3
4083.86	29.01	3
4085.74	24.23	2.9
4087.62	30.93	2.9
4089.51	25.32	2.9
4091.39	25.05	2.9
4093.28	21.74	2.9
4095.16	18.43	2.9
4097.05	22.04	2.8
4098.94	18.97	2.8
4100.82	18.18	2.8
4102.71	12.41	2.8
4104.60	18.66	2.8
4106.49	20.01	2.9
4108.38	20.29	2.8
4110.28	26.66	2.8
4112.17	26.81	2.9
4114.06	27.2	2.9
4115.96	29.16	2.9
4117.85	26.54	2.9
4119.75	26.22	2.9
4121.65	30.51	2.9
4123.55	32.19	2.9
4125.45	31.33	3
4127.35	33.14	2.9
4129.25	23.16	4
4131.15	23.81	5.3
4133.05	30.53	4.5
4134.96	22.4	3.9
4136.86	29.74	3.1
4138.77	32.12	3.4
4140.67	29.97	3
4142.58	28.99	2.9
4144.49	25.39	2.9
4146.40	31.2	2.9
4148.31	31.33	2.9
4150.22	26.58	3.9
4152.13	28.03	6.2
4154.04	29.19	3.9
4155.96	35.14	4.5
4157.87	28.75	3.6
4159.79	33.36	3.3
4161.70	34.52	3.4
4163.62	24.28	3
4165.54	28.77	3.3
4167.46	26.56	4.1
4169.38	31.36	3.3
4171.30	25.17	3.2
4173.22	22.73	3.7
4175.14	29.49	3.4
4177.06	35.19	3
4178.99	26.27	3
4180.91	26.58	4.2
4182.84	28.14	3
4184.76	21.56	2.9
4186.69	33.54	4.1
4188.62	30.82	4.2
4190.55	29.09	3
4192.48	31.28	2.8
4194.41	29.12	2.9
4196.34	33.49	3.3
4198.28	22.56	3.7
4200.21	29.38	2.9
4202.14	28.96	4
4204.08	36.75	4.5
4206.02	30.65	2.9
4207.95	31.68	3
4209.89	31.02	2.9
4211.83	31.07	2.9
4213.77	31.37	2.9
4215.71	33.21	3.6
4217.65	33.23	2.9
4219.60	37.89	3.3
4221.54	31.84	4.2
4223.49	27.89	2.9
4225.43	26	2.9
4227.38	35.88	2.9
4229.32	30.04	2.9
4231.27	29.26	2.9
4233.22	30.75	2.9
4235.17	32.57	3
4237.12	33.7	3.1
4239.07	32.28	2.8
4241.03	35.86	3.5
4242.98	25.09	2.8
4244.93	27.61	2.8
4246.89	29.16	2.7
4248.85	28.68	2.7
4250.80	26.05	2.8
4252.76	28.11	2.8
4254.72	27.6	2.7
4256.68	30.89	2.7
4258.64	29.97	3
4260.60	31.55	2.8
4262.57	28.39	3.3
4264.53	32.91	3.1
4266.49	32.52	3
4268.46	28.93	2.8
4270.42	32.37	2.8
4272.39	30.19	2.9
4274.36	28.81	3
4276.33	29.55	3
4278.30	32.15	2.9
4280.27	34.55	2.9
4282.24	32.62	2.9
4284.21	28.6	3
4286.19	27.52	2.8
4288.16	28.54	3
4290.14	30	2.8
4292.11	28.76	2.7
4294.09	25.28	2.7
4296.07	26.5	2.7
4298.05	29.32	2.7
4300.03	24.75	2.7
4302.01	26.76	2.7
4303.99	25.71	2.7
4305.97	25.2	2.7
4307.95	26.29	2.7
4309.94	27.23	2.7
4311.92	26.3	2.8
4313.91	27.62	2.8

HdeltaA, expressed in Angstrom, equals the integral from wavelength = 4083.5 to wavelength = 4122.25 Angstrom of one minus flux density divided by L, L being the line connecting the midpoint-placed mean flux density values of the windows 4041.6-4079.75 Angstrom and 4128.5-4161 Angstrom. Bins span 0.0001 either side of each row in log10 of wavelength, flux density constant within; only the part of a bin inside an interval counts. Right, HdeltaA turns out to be 8.0 Angstrom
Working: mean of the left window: 30.5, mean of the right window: 28.9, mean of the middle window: 23.6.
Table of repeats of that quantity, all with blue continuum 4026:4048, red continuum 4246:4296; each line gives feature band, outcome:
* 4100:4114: 4.53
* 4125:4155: 2.09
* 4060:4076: 0.31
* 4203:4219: -1.25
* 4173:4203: 1.50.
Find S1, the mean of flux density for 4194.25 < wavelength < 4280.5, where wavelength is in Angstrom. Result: 30.7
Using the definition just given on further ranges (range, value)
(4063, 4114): 25.6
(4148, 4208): 29.3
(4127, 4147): 28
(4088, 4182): 26.8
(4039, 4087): 30.4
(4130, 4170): 29.1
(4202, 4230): 31.9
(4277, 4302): 29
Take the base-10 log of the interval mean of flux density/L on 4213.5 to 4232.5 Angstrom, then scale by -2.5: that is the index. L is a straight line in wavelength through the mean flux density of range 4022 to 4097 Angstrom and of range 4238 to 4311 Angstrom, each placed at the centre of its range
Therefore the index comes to -0.086 mag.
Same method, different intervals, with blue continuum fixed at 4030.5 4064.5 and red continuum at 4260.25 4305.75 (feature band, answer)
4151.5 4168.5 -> 0.019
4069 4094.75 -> 0.113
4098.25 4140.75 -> 0.198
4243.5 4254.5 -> 0.069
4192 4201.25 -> 0.037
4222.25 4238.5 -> -0.038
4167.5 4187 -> 0.093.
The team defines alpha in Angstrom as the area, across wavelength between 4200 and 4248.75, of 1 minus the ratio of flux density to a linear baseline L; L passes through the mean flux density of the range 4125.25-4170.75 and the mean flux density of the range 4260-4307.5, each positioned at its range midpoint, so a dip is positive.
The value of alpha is -3.64 Angstrom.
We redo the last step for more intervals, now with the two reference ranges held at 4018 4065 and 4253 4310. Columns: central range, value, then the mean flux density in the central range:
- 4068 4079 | 0.2 Angstrom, 30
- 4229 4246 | -0.8 Angstrom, 30.8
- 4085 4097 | 2.5 Angstrom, 24.1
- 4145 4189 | 1.4 Angstrom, 29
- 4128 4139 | 1.2 Angstrom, 26.8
